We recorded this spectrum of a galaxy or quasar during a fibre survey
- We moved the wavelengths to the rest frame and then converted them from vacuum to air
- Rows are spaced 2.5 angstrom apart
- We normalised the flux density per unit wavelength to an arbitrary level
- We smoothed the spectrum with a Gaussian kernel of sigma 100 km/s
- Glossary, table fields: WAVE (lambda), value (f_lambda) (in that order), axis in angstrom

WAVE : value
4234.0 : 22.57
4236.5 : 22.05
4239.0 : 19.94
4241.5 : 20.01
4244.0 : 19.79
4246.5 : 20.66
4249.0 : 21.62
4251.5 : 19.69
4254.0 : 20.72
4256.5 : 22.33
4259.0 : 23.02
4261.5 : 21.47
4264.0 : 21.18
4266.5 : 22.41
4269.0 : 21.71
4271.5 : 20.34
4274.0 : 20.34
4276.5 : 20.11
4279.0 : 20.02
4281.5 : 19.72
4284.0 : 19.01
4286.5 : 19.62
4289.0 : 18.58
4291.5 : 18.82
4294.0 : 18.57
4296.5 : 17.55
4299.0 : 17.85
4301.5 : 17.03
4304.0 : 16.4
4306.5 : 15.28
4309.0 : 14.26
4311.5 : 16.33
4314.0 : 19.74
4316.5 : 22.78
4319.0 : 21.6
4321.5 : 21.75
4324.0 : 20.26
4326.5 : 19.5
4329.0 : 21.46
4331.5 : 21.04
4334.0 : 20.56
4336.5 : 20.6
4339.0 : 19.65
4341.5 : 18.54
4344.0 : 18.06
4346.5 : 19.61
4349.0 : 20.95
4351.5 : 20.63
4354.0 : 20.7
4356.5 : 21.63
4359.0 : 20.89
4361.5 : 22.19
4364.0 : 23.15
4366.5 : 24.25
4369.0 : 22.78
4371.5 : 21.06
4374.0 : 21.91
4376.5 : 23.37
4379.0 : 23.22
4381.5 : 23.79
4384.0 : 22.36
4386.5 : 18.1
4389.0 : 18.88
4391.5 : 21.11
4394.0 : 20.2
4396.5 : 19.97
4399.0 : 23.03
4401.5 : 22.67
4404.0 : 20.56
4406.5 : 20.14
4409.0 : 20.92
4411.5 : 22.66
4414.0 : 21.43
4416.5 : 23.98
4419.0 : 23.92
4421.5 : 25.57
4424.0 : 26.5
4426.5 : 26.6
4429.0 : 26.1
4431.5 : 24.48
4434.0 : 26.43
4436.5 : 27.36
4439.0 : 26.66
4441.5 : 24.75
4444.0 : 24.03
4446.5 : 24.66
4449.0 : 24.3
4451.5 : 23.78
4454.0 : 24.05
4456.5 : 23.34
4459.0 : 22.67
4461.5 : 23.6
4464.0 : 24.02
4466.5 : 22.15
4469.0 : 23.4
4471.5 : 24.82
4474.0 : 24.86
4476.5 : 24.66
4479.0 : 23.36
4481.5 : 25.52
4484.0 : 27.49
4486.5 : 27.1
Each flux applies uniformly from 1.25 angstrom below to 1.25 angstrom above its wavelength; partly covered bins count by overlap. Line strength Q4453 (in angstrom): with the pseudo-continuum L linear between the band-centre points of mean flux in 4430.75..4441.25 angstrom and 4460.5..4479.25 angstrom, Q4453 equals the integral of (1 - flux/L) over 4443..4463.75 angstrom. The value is 0.99 angstrom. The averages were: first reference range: 26.2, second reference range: 23.9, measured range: 23.8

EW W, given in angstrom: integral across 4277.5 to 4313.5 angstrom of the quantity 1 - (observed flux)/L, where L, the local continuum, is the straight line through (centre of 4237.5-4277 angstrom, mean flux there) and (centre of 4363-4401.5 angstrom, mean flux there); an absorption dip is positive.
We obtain 5.7 angstrom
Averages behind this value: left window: 21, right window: 21.8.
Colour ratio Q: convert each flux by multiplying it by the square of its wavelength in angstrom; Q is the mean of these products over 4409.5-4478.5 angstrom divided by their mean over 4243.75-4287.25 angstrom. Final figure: 1.27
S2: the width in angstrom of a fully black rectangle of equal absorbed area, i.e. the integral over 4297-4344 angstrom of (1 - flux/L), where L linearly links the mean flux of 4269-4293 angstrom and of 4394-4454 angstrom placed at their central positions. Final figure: 4.0 angstrom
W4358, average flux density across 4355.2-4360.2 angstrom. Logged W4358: 21.3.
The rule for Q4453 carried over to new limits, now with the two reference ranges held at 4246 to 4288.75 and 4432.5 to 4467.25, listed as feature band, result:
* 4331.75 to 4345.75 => 1.64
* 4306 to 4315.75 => 2.18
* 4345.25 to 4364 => 1.20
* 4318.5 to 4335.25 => 0.85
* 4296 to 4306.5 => 2.20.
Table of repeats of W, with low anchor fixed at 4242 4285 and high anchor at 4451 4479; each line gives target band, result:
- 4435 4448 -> -1.2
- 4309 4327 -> 1.4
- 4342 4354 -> 1.2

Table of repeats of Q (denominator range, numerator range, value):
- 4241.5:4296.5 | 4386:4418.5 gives 1.11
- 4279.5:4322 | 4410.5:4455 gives 1.43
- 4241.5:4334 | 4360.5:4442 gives 1.23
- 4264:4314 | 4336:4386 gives 1.18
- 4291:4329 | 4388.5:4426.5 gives 1.25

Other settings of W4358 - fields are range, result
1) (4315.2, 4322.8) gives 22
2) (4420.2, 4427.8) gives 26.2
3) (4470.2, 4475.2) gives 24.8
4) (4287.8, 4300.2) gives 18.3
